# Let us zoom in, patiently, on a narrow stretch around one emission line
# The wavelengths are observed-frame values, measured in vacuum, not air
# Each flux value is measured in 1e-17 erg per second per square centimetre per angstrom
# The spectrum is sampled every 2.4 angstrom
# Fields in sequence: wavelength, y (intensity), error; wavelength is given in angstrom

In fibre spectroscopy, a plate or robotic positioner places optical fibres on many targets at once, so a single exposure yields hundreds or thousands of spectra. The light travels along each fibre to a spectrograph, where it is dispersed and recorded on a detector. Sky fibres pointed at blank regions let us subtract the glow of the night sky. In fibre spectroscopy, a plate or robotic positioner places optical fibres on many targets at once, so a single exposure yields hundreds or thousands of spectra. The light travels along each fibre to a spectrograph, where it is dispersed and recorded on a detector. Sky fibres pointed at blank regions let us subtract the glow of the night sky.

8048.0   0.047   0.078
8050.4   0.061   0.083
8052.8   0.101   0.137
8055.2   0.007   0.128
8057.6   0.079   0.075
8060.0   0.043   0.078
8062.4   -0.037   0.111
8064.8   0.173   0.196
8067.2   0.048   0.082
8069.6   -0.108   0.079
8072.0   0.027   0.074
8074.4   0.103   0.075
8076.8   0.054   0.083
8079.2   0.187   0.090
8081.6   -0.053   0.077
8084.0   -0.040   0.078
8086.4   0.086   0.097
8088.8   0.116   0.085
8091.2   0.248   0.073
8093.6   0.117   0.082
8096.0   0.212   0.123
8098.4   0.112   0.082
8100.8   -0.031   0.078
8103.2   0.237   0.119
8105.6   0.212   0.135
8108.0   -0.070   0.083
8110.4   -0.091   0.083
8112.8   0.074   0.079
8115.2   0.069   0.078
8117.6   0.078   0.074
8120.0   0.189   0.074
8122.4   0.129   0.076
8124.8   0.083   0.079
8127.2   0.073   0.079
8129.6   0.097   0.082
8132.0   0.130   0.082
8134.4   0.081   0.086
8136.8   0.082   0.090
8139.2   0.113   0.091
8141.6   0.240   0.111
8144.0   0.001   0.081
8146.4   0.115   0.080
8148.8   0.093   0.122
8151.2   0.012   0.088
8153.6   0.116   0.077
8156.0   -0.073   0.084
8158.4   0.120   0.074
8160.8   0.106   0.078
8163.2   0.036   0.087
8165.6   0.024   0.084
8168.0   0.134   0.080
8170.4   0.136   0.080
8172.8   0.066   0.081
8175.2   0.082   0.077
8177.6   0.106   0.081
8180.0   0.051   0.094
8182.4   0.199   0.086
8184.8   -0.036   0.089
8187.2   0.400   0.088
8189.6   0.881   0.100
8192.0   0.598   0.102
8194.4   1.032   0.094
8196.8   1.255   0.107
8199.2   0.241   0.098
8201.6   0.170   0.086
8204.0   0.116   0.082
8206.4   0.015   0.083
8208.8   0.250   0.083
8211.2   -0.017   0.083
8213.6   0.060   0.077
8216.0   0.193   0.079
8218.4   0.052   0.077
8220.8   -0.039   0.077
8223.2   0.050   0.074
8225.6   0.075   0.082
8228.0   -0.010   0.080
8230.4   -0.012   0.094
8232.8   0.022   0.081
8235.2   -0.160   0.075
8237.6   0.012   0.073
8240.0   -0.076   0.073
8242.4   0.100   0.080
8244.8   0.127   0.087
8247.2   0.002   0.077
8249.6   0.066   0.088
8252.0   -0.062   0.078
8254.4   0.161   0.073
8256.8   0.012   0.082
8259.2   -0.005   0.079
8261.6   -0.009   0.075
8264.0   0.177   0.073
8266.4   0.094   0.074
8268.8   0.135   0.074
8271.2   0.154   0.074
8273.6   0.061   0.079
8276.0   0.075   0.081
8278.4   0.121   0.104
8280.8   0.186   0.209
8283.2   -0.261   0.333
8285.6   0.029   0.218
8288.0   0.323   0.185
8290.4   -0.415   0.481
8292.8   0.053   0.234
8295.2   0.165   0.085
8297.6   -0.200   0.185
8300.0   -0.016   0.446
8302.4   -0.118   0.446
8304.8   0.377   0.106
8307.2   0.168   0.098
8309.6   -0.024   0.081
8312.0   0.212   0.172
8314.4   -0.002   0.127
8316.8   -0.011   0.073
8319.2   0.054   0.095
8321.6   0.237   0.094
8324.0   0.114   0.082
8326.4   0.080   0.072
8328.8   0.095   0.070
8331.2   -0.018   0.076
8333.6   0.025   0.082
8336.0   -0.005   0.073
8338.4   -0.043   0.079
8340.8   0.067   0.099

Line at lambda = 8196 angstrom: [O II]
